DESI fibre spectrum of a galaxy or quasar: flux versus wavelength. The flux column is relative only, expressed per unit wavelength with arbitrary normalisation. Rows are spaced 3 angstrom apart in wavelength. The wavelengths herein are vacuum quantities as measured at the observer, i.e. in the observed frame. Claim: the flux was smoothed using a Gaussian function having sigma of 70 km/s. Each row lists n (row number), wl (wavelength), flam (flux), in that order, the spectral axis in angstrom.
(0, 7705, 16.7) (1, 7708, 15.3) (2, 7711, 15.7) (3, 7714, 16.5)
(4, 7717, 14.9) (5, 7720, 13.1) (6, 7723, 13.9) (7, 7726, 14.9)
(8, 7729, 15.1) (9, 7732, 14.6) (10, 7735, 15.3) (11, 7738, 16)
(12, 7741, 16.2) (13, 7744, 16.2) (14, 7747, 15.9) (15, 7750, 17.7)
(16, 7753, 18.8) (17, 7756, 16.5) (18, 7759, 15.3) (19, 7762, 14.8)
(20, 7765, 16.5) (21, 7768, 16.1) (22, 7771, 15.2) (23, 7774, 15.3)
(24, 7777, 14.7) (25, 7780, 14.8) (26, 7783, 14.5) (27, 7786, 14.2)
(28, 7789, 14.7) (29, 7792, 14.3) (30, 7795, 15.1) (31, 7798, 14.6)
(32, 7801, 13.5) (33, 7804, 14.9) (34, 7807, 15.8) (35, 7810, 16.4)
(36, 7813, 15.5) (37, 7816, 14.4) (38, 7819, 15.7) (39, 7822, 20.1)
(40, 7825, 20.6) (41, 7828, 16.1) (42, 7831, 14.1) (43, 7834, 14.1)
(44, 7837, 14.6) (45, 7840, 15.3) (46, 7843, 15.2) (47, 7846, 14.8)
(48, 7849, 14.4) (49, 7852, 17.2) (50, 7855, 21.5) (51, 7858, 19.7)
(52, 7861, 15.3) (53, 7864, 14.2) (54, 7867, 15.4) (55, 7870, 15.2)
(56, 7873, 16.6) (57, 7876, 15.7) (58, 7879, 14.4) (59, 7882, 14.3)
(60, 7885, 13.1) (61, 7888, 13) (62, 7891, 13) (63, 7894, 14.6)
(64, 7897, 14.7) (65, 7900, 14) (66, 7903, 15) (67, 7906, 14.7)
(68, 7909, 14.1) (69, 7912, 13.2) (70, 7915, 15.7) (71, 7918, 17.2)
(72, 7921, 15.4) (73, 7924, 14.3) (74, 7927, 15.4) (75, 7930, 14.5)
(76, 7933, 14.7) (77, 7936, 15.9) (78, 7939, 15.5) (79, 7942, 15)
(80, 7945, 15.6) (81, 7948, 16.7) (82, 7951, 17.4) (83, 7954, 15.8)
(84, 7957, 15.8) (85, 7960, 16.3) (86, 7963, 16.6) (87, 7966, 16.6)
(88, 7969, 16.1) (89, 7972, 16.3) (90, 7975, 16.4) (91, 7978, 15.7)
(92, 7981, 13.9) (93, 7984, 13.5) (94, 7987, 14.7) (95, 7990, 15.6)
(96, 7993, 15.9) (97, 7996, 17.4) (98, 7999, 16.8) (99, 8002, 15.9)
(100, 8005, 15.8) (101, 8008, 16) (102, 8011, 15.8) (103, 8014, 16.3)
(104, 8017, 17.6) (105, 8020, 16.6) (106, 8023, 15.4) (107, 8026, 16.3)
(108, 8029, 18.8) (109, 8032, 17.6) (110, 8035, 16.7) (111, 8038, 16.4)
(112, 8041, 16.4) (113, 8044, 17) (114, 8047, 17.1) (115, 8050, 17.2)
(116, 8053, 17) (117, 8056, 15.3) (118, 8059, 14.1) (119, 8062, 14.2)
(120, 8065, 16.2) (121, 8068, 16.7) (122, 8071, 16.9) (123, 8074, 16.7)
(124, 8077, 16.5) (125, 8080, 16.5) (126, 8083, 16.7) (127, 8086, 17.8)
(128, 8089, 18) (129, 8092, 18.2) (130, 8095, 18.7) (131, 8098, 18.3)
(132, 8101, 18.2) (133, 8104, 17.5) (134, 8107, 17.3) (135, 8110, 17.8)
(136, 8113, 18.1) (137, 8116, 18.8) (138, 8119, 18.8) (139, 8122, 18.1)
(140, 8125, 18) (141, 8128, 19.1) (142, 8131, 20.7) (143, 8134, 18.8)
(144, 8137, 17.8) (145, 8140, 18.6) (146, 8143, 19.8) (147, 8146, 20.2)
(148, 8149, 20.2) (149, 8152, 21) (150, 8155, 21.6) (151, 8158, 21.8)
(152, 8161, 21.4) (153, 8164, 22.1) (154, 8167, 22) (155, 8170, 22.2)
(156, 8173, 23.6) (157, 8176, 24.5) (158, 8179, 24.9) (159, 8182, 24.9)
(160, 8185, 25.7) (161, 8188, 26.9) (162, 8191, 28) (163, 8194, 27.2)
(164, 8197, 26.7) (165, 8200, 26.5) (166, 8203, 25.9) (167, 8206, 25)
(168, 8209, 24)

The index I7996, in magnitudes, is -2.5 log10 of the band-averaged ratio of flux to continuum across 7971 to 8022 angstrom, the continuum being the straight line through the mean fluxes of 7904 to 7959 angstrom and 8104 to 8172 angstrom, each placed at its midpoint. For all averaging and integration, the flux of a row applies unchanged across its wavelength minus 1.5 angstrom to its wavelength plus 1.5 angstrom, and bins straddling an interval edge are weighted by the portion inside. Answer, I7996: 0.06 mag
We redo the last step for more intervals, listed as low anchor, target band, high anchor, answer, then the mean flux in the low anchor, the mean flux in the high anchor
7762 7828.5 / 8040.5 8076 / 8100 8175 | 0.160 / 15.6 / 19.8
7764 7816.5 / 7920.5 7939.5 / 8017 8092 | 0.057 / 15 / 16.6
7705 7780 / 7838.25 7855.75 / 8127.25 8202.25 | 0.079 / 15.6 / 22.7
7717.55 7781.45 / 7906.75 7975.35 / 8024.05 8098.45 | 0.047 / 15.6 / 16.8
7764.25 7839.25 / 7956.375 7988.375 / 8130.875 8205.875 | 0.209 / 15.4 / 23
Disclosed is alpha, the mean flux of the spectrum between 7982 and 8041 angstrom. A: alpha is 16.3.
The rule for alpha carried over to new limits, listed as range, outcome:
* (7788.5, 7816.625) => 14.9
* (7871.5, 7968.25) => 15.2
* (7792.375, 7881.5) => 15.8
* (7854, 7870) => 16.9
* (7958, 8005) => 15.8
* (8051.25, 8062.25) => 15.3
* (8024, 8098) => 16.8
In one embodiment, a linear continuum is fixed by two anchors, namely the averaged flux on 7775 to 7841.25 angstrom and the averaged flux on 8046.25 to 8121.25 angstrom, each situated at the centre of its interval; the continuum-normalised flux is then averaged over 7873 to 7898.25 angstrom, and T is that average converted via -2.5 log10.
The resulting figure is 0.12 mag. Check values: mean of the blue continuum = 15.4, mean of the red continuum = 17.2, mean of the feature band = 14.2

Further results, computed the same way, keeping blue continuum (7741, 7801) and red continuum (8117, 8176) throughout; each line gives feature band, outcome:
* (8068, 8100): 0.128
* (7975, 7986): 0.237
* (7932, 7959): 0.125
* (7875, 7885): 0.168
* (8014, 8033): 0.111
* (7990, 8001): 0.119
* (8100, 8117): 0.114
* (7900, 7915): 0.200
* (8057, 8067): 0.277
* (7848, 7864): -0.050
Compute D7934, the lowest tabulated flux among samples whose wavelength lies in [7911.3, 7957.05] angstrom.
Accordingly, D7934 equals 13.2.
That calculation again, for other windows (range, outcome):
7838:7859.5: 14.4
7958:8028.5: 13.5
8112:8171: 17.8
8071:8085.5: 16.5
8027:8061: 14.1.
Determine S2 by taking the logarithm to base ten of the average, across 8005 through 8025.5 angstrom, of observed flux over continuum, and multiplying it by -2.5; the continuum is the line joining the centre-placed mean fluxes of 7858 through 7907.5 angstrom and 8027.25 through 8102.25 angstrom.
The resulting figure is 0.01 mag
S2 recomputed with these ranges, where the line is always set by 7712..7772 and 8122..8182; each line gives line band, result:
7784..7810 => 0.12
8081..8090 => 0.16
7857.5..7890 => 0.16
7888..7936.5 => 0.21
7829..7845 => 0.15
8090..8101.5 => 0.11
